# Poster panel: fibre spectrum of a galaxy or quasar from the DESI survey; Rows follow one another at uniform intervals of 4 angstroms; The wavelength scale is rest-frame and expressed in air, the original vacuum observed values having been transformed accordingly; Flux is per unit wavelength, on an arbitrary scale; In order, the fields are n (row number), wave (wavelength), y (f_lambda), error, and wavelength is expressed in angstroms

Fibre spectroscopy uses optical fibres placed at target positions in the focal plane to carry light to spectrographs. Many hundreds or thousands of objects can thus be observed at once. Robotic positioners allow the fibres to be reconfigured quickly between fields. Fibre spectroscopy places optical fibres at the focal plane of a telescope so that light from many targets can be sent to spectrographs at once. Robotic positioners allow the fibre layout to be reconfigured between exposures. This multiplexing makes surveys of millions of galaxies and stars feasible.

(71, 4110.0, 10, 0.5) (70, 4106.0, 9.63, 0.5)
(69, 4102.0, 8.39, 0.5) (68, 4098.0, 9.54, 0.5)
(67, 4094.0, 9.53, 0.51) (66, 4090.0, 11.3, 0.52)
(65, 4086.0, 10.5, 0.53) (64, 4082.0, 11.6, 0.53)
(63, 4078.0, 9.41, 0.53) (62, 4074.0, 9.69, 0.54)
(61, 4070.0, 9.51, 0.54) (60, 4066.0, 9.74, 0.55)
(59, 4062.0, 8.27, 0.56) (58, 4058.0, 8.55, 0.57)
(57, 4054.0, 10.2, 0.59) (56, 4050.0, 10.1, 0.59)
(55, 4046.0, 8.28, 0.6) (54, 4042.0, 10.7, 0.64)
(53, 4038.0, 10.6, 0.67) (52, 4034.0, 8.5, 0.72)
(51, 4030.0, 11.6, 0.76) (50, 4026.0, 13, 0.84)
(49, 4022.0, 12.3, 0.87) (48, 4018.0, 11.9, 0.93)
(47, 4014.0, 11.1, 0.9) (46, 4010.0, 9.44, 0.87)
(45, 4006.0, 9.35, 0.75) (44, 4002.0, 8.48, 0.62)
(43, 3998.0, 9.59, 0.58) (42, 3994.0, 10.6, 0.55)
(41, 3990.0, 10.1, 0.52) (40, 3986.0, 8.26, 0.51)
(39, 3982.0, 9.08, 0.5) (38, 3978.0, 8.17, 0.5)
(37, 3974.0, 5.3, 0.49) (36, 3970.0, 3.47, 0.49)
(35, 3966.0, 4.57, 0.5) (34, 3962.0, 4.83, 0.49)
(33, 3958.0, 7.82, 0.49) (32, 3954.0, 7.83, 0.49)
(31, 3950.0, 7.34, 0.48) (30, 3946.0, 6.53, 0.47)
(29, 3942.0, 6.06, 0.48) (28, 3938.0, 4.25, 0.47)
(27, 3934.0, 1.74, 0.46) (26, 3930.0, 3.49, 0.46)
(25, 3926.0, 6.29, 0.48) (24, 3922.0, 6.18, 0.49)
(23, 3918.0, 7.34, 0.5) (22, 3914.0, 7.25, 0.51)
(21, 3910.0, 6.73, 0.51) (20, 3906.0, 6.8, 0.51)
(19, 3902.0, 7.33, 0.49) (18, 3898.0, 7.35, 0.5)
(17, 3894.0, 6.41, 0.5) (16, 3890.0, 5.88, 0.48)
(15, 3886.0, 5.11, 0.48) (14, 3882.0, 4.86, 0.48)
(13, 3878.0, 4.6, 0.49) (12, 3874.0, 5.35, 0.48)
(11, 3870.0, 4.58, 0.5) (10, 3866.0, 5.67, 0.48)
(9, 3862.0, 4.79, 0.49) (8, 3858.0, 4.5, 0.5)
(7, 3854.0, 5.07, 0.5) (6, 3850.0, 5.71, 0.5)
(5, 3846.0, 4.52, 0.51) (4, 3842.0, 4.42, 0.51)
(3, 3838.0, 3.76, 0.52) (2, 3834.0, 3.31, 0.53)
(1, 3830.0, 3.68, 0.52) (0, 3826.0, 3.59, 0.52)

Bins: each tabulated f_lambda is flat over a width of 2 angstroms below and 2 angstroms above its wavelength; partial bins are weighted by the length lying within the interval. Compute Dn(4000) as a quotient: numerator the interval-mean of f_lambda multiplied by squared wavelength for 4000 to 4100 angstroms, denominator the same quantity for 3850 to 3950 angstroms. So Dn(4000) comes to 1.9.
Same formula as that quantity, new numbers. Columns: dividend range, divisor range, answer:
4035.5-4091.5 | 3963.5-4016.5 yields 1.24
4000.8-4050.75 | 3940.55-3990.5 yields 1.59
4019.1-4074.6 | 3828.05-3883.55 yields 2.40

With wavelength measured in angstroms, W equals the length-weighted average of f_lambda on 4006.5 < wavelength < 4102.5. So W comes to 10.2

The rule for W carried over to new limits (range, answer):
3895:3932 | 6.53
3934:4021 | 7.72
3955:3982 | 6.02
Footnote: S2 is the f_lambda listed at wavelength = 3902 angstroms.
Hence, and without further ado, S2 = 7.33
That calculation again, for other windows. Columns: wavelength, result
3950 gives 7.34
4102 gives 8.39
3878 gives 4.6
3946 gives 6.53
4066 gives 9.74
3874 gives 5.35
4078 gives 9.41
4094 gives 9.53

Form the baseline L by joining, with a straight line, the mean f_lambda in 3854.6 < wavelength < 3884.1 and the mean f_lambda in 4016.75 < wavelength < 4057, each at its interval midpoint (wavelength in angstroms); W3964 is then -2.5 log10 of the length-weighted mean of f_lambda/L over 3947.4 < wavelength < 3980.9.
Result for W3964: 0.28 mag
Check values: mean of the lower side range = 4.92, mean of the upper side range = 10.6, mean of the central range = 6.25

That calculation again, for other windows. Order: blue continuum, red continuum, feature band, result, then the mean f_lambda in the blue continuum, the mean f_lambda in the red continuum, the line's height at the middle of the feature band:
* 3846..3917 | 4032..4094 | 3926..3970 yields 0.32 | 5.75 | 9.79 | 7.23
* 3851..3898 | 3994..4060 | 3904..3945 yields 0.21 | 5.27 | 10.2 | 6.9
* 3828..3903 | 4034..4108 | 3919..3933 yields 0.23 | 5.07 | 9.72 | 6.44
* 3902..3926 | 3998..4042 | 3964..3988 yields 0.37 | 6.85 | 10.6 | 9.03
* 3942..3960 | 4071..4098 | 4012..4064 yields -0.14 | 7.23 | 10.2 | 9.2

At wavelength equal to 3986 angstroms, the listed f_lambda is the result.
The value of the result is 8.26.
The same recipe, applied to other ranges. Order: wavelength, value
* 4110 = 10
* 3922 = 6.18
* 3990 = 10.1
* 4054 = 10.2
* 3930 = 3.49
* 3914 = 7.25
